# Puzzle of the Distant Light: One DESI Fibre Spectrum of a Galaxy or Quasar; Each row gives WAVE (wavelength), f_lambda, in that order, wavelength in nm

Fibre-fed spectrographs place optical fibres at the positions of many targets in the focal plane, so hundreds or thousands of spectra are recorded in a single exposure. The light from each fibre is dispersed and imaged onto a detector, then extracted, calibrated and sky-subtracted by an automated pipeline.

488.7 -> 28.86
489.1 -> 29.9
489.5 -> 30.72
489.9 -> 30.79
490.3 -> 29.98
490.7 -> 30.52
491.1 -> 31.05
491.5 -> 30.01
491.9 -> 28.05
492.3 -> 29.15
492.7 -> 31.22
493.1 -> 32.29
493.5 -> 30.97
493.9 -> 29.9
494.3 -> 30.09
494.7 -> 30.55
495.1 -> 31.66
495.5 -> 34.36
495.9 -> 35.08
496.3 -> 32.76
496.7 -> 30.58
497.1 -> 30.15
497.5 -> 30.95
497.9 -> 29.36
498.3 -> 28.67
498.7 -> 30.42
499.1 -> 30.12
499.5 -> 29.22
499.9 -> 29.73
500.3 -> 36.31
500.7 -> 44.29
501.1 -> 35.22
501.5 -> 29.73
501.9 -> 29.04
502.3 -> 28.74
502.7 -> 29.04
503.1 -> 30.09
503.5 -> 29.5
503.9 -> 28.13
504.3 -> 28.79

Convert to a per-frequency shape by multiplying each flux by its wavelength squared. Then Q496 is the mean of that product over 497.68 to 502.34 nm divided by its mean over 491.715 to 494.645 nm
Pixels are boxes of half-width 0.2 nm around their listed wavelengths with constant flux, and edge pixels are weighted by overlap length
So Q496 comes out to 1.08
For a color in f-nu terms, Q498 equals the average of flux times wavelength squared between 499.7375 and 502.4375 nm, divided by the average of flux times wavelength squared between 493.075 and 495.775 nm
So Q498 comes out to 1.09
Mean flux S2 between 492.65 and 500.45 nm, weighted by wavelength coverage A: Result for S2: 31.2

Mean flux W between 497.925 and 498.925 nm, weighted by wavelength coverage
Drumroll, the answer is 29.5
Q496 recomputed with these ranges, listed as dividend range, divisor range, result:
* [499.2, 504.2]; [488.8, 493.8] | 1.08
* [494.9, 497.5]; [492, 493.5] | 1.07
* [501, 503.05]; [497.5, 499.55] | 1.03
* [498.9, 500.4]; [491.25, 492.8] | 1.08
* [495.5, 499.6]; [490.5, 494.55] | 1.04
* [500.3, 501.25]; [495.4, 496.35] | 1.17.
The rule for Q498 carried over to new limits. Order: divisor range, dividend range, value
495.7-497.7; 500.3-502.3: 1.09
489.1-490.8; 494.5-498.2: 1.07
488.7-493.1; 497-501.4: 1.10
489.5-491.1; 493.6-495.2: 1.02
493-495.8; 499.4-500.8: 1.12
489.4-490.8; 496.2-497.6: 1.05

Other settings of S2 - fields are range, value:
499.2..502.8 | 32.4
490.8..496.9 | 31.2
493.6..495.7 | 31.3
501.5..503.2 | 29.2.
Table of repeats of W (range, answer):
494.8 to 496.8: 32.9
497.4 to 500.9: 32.2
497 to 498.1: 30.2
